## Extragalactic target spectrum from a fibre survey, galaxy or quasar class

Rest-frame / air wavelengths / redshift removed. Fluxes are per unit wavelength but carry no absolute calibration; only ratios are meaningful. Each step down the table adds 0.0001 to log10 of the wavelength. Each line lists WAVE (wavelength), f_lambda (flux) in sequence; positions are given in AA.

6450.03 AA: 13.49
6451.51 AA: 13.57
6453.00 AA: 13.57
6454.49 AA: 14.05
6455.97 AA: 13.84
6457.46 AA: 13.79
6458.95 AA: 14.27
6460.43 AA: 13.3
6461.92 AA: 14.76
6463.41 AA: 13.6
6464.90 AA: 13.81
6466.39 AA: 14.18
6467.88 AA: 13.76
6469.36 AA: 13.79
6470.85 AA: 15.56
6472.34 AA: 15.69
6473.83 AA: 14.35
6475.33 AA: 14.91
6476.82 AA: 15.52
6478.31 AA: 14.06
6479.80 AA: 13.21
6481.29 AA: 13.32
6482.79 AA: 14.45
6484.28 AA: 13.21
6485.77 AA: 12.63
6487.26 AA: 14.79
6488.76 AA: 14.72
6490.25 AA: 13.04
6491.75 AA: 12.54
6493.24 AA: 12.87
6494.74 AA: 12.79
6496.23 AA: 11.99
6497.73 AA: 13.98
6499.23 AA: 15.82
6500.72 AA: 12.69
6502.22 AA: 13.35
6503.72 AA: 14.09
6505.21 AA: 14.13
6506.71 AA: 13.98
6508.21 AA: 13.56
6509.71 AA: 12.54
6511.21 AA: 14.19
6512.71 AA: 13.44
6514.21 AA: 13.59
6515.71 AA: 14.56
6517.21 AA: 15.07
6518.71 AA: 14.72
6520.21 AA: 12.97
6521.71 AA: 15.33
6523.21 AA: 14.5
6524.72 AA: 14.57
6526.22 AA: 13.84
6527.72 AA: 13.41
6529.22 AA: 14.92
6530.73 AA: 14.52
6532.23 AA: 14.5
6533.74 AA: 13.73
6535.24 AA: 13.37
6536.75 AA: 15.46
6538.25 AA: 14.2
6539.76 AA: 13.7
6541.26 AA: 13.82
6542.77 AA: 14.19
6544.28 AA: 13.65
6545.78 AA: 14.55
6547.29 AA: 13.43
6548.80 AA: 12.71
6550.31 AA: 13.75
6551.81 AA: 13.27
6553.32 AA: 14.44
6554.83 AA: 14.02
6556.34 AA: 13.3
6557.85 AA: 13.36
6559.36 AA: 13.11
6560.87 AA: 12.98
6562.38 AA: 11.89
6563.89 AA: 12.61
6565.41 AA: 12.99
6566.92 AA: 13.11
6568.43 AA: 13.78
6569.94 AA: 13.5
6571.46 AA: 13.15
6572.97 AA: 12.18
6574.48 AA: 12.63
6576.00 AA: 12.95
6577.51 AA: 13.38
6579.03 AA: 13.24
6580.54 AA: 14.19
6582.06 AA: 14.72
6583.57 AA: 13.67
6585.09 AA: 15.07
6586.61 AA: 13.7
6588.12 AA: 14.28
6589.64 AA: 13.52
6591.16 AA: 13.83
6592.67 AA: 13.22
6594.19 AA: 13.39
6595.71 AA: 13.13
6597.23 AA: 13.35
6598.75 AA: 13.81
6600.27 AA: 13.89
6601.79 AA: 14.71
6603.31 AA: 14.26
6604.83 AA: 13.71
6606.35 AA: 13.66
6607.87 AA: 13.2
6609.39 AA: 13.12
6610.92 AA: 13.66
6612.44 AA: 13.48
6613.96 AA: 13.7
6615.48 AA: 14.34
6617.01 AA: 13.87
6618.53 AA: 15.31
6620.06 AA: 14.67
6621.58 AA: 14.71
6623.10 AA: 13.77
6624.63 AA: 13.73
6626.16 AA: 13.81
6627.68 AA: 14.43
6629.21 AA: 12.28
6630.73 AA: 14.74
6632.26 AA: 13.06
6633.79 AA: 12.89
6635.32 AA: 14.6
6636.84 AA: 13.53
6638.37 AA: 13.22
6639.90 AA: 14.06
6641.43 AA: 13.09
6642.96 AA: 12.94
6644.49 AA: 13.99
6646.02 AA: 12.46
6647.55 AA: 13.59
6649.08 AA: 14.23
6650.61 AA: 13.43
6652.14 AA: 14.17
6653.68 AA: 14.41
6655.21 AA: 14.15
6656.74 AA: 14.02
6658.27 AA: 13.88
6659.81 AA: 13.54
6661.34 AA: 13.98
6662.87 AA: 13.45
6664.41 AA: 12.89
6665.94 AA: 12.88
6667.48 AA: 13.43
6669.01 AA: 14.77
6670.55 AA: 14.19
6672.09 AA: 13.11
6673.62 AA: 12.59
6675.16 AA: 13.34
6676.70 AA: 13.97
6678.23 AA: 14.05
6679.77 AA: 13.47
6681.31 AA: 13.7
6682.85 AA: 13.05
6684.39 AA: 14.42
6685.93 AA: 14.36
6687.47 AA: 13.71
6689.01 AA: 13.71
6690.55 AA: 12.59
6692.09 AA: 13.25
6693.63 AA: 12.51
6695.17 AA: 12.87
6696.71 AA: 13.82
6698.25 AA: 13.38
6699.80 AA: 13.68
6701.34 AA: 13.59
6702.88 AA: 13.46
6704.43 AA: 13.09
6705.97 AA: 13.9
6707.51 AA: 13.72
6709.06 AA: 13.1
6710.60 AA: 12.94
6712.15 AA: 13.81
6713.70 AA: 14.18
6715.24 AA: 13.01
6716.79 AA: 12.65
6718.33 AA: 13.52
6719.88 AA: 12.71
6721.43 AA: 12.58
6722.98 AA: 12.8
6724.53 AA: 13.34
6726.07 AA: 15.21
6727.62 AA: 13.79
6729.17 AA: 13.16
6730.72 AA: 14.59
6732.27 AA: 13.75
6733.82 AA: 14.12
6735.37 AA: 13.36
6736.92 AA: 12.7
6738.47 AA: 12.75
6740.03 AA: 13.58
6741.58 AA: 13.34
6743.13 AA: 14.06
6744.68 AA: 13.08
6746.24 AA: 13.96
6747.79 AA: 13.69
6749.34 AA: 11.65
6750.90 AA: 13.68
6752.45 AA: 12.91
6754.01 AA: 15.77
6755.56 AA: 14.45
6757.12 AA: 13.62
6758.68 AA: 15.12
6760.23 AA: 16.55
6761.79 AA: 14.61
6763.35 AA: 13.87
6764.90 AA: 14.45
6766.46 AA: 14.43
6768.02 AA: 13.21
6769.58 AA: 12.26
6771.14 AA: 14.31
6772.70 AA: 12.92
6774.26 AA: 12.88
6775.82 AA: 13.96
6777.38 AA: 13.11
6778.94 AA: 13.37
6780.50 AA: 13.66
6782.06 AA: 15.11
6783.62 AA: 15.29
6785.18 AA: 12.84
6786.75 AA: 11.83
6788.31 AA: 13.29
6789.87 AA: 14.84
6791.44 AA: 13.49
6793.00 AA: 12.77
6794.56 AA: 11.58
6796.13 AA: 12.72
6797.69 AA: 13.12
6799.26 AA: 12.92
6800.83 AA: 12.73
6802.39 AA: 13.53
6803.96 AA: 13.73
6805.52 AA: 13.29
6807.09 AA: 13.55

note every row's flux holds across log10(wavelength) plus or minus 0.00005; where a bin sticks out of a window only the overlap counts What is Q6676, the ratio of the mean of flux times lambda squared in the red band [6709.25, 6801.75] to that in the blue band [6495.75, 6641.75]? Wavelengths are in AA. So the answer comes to 1.04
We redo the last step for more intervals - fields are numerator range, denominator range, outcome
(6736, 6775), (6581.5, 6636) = 1.04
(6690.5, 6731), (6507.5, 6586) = 1.02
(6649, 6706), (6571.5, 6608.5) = 1.02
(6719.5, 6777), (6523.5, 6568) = 1.06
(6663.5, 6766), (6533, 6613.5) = 1.05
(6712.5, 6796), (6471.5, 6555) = 1.05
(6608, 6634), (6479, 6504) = 1.07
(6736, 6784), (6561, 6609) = 1.08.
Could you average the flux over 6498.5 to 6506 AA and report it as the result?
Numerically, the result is 14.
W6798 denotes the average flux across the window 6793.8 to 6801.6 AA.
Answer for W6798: 12.6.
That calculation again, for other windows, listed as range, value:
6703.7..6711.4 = 13.4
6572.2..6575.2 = 12.4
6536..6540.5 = 14.5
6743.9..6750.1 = 13.1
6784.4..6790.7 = 13.2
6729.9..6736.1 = 14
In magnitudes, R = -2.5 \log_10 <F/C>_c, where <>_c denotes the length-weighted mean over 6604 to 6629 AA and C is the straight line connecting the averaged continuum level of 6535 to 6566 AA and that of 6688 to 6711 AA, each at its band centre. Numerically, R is -0.036 mag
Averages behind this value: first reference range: 13.6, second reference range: 13.3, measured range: 13.9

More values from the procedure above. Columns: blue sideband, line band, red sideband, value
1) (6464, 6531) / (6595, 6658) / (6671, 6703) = -0.013 mag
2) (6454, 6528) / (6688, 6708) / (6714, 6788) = 0.029 mag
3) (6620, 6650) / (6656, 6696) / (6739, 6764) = 0.020 mag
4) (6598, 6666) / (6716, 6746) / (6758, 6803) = 0.018 mag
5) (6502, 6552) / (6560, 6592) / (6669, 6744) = 0.037 mag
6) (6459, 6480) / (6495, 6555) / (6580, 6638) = 0.016 mag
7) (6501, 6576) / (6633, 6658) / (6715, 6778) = 0.000 mag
